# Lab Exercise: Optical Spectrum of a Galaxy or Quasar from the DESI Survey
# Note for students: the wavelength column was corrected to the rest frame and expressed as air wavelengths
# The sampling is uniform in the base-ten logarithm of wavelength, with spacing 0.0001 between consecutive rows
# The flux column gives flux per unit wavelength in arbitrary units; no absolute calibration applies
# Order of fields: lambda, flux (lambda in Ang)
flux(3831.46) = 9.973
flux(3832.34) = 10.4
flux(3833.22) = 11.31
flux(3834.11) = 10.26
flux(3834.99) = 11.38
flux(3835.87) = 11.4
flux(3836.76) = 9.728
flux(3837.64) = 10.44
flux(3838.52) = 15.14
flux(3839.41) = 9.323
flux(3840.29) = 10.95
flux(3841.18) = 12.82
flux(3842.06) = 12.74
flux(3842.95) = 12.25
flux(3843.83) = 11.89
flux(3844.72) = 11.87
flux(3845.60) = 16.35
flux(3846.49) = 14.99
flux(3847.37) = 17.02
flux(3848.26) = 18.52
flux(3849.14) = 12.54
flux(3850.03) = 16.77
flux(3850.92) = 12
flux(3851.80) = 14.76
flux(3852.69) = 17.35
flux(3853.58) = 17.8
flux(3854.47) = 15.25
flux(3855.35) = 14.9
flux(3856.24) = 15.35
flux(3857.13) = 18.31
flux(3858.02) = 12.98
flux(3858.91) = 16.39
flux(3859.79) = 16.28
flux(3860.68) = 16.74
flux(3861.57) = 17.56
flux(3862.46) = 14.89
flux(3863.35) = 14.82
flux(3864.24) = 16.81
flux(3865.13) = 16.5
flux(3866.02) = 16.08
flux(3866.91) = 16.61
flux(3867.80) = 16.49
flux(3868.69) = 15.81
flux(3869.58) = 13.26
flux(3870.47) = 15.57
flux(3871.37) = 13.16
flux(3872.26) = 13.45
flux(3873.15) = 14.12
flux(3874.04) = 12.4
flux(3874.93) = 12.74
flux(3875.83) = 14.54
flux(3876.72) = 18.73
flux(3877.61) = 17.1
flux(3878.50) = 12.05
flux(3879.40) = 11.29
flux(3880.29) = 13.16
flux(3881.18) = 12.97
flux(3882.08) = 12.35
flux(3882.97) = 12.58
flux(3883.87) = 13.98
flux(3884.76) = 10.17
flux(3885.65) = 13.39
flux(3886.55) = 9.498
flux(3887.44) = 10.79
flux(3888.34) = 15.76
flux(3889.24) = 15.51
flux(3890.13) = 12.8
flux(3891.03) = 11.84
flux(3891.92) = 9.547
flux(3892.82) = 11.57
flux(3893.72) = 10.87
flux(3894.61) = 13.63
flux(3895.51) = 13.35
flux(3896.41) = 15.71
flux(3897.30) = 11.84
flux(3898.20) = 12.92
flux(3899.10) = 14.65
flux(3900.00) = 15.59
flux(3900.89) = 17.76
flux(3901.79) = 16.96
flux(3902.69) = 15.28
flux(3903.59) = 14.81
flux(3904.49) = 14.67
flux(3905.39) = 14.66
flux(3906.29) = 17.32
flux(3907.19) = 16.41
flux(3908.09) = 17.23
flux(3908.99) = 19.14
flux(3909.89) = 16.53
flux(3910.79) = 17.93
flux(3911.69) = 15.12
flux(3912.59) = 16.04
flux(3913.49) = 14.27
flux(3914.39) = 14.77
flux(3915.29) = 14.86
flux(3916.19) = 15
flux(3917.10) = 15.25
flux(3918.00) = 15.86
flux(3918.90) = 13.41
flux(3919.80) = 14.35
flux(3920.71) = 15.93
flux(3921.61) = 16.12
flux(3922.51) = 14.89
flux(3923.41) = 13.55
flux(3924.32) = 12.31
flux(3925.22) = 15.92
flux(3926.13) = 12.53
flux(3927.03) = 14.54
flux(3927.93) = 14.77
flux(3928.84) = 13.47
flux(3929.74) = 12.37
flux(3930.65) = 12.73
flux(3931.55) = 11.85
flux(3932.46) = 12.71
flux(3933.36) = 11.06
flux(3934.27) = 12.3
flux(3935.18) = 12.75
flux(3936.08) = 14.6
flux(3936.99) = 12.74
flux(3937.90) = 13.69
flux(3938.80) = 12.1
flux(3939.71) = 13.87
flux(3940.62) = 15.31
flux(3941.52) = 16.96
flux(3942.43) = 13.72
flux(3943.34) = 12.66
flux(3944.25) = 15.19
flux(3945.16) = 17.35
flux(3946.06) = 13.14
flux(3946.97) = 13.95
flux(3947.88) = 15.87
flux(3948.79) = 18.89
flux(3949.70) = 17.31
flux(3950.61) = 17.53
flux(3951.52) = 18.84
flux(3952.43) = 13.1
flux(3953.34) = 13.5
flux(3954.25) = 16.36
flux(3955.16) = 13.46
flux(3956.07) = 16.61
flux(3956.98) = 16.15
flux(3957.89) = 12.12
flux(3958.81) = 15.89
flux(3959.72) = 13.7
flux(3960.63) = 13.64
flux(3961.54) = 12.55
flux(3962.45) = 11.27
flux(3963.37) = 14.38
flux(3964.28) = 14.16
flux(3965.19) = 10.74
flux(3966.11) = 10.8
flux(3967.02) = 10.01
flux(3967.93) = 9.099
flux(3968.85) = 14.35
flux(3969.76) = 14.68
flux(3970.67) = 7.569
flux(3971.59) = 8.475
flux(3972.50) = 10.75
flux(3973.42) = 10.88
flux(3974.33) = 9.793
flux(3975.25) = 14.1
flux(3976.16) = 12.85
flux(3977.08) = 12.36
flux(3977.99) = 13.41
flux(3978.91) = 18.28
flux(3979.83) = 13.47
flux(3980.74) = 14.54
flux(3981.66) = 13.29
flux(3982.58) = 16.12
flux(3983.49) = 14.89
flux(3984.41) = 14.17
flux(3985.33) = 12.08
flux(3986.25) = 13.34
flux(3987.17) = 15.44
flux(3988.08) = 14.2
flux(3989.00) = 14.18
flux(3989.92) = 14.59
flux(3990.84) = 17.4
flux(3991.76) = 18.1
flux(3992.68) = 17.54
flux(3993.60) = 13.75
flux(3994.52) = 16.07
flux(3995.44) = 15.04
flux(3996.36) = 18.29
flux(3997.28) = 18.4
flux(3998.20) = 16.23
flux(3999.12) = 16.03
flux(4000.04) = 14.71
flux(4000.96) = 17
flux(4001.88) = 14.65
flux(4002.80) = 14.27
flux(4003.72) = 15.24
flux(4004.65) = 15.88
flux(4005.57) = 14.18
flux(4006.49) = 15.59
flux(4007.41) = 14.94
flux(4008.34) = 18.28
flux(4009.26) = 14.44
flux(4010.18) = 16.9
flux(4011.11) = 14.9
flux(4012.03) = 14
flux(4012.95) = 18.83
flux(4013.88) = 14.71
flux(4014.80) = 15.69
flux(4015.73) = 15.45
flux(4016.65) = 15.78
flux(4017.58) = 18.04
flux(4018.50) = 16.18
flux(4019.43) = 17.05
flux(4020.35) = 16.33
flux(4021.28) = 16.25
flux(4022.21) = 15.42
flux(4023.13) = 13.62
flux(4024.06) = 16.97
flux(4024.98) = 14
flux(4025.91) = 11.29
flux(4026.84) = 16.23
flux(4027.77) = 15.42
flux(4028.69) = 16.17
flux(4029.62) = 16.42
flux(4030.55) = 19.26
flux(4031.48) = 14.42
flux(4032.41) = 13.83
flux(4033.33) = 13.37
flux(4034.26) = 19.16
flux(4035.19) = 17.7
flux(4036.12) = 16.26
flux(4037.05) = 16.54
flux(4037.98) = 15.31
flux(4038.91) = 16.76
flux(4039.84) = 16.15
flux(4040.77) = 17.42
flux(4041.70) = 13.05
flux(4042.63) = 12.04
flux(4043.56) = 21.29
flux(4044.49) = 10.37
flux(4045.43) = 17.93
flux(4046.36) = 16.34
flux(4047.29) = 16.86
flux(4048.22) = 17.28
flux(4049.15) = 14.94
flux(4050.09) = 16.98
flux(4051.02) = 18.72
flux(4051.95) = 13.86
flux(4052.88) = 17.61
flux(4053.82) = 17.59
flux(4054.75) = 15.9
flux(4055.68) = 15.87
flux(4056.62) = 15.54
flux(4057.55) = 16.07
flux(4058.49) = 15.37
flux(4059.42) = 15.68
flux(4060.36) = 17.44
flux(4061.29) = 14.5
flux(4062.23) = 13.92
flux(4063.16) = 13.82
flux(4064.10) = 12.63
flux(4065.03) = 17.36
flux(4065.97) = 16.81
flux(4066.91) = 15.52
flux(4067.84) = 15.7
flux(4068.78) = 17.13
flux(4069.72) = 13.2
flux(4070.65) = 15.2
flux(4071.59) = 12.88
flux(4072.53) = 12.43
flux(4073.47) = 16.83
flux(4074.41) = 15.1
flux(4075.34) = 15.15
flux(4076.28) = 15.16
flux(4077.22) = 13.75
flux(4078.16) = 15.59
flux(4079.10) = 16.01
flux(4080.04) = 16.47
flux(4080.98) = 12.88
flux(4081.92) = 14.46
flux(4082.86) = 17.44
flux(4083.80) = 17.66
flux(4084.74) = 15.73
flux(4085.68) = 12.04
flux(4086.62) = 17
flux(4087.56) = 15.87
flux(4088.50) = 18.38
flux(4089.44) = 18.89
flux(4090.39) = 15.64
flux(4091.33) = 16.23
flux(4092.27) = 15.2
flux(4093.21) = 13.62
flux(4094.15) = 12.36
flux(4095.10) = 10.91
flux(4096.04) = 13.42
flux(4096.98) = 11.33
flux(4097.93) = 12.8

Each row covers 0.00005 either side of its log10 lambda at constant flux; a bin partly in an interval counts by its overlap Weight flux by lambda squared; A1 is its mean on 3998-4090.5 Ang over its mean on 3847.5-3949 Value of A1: 1.2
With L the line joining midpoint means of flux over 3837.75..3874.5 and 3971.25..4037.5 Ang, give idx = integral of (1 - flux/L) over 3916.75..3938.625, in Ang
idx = 1.9 Ang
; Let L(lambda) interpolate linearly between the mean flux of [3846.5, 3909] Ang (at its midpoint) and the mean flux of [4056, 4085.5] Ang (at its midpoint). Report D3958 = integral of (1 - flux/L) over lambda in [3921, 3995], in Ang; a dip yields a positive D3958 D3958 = 4.8 Ang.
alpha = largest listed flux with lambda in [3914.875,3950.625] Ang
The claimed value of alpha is 18.89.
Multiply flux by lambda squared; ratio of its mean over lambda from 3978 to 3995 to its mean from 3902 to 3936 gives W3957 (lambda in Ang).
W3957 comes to 1.1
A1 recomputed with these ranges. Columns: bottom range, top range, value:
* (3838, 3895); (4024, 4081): 1.21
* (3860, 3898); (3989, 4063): 1.24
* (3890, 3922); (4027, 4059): 1.16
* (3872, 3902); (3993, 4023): 1.26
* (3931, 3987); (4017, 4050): 1.21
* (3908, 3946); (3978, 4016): 1.11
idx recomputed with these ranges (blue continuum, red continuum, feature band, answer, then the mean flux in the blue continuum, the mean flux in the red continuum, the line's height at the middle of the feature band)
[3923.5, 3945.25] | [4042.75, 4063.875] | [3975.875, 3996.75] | -0.44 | 13.6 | 16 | 14.6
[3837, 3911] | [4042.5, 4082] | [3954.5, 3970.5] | 1.98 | 14.4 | 15.5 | 14.9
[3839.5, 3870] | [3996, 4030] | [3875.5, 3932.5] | 4.06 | 15.1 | 15.8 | 15.3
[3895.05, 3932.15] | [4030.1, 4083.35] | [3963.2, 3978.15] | 3.58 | 14.9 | 15.7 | 15.2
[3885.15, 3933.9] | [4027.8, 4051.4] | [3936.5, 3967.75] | 1.25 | 14.3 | 16.2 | 14.9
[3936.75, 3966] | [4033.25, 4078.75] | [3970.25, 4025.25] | 0.52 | 14.6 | 15.7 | 15.1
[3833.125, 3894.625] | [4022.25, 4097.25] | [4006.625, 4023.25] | -0.95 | 13.9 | 15.5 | 15.1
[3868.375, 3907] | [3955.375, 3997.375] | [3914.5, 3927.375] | -0.82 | 13.7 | 13.7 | 13.7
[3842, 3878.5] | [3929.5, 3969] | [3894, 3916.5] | -1.38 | 15.2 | 13.9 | 14.5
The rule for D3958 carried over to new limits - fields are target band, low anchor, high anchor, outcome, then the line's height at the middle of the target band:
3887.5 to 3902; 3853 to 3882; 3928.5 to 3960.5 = 1.2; 14.8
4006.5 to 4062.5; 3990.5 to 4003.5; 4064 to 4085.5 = -0.6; 15.8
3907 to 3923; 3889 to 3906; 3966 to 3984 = -2.5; 13.6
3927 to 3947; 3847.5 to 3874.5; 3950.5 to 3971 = 0.5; 13.9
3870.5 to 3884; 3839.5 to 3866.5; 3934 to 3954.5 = 1.2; 15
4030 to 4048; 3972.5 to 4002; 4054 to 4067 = -0.9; 15.3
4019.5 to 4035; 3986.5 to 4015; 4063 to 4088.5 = 0.0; 15.6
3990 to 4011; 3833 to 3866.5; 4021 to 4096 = -1.1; 15.2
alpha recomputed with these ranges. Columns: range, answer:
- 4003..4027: 18.83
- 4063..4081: 17.36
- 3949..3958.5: 18.84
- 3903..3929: 19.14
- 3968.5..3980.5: 18.28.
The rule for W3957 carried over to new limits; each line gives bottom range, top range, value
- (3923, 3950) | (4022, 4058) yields 1.20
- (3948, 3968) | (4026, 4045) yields 1.15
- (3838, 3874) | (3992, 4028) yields 1.14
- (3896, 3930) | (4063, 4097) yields 1.08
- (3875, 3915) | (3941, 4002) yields 1.05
